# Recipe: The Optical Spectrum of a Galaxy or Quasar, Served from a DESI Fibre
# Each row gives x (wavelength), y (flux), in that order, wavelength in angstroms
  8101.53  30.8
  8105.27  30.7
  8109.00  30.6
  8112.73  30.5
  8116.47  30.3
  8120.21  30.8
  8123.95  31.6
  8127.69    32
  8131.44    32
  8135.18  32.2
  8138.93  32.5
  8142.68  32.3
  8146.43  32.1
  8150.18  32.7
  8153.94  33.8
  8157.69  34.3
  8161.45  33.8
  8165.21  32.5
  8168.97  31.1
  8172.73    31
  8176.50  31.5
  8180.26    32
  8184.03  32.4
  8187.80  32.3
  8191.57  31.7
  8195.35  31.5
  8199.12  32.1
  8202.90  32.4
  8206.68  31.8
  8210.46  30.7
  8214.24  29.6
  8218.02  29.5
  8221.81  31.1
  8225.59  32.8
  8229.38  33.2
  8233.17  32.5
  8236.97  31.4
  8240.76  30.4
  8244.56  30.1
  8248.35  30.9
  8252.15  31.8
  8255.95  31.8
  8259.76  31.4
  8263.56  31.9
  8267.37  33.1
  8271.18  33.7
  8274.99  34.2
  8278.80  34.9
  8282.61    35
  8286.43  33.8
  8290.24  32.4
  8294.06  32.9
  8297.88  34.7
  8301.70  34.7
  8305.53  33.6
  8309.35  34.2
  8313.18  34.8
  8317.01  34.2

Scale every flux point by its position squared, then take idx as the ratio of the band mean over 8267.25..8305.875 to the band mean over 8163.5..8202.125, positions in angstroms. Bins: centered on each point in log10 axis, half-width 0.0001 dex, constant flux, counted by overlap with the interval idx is 1.09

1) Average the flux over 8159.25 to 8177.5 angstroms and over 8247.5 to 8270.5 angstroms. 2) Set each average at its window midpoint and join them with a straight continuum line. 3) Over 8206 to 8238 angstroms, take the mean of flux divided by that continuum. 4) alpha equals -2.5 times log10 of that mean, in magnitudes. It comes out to 0.02 mag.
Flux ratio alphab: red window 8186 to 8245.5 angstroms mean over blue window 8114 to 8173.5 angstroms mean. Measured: 0.98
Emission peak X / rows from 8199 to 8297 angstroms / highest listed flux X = 35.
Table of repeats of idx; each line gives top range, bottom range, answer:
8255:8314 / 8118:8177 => 1.08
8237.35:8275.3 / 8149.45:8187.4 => 1.00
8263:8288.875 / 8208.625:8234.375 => 1.10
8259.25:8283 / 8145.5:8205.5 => 1.06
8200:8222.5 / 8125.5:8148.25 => 0.98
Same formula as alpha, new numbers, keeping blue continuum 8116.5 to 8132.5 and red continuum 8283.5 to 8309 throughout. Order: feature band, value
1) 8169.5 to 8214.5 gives 0.02 mag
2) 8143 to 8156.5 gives -0.04 mag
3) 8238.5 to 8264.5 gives 0.07 mag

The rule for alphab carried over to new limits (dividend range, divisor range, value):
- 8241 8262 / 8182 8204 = 0.97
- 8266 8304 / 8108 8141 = 1.08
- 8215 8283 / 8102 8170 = 1.00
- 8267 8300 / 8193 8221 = 1.09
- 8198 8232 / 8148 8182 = 0.97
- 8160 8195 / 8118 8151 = 1.00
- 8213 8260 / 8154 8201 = 0.97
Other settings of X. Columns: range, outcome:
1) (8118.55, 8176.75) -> 34.3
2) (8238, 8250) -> 30.9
